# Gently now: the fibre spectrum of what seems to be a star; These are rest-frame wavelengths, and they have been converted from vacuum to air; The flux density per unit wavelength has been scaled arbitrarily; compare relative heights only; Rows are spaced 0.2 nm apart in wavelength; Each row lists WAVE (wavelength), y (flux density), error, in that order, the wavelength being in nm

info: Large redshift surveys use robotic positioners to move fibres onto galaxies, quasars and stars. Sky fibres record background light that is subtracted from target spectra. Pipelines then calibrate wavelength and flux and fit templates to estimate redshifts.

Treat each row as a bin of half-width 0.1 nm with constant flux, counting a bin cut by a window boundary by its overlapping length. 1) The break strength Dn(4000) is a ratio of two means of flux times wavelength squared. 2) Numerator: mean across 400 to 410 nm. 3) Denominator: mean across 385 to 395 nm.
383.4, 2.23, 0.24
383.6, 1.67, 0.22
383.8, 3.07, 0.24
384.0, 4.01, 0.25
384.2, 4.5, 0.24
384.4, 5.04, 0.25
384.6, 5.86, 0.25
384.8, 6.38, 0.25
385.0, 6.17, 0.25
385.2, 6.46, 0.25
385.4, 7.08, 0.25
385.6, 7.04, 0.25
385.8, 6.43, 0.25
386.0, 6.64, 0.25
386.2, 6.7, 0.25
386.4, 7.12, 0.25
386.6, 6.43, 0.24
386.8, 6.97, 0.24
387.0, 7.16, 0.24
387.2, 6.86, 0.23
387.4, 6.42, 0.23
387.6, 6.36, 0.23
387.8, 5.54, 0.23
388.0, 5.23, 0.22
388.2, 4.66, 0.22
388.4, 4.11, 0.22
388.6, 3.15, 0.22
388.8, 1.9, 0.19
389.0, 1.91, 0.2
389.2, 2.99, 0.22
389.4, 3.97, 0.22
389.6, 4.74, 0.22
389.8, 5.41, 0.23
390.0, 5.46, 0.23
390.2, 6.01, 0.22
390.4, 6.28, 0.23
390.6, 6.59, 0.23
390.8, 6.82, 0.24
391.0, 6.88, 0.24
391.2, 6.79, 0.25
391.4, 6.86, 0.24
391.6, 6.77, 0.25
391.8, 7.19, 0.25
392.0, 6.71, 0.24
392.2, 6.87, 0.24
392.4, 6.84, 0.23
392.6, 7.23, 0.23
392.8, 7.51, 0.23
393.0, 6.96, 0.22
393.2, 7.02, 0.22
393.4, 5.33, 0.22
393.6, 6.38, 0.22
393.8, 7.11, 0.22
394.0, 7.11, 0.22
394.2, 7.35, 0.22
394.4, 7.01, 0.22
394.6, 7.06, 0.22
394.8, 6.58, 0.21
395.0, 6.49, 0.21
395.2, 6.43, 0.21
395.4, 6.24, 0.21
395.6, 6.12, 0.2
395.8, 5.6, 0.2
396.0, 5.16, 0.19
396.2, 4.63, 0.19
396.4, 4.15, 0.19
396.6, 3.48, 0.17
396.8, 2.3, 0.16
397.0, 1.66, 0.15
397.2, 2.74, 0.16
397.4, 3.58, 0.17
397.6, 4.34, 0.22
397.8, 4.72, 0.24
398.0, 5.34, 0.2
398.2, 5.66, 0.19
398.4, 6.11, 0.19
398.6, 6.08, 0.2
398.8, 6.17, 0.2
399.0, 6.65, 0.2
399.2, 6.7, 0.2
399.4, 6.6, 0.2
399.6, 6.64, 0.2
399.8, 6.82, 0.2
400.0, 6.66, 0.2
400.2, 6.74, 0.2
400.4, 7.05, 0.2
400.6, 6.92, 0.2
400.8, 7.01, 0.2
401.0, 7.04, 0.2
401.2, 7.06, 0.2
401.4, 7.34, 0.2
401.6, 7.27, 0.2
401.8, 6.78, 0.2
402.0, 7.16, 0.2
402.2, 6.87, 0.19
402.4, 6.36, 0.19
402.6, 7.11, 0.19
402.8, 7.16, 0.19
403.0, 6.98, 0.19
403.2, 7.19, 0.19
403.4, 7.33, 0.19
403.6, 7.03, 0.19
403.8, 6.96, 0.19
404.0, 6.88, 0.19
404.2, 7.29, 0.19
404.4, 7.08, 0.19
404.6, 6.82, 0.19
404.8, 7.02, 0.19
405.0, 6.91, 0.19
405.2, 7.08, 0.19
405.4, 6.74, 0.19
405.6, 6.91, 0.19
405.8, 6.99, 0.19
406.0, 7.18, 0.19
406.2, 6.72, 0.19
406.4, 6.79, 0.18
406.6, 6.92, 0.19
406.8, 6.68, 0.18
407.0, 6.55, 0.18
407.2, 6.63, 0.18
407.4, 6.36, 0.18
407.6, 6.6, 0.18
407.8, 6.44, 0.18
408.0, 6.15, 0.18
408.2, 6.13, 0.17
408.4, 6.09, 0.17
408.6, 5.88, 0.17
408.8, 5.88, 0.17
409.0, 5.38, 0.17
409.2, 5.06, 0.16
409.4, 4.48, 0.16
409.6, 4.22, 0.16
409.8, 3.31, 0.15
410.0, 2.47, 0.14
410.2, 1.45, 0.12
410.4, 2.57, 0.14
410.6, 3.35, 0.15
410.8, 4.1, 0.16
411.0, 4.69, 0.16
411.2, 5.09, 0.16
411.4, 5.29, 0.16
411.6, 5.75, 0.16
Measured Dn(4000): 1.1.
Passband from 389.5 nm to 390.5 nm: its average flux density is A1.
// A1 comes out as 5.58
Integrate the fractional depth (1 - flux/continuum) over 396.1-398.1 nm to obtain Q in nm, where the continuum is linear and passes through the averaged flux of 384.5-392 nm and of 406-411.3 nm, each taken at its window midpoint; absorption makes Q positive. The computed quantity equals 0.68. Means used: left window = 5.83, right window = 5.27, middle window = 3.69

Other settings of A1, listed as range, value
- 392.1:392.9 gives 7.11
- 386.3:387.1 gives 6.92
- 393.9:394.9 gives 7.02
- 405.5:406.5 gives 6.92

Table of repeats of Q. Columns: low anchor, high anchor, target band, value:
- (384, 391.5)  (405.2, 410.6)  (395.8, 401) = 0.23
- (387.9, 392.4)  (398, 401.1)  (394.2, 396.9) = 0.21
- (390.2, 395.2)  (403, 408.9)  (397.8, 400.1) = 0.18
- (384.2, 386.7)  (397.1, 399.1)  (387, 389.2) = 0.53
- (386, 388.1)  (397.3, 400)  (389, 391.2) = 0.31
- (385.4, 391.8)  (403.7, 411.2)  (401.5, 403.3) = -0.38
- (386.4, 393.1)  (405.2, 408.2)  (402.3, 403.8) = -0.12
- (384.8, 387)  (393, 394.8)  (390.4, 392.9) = -0.05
